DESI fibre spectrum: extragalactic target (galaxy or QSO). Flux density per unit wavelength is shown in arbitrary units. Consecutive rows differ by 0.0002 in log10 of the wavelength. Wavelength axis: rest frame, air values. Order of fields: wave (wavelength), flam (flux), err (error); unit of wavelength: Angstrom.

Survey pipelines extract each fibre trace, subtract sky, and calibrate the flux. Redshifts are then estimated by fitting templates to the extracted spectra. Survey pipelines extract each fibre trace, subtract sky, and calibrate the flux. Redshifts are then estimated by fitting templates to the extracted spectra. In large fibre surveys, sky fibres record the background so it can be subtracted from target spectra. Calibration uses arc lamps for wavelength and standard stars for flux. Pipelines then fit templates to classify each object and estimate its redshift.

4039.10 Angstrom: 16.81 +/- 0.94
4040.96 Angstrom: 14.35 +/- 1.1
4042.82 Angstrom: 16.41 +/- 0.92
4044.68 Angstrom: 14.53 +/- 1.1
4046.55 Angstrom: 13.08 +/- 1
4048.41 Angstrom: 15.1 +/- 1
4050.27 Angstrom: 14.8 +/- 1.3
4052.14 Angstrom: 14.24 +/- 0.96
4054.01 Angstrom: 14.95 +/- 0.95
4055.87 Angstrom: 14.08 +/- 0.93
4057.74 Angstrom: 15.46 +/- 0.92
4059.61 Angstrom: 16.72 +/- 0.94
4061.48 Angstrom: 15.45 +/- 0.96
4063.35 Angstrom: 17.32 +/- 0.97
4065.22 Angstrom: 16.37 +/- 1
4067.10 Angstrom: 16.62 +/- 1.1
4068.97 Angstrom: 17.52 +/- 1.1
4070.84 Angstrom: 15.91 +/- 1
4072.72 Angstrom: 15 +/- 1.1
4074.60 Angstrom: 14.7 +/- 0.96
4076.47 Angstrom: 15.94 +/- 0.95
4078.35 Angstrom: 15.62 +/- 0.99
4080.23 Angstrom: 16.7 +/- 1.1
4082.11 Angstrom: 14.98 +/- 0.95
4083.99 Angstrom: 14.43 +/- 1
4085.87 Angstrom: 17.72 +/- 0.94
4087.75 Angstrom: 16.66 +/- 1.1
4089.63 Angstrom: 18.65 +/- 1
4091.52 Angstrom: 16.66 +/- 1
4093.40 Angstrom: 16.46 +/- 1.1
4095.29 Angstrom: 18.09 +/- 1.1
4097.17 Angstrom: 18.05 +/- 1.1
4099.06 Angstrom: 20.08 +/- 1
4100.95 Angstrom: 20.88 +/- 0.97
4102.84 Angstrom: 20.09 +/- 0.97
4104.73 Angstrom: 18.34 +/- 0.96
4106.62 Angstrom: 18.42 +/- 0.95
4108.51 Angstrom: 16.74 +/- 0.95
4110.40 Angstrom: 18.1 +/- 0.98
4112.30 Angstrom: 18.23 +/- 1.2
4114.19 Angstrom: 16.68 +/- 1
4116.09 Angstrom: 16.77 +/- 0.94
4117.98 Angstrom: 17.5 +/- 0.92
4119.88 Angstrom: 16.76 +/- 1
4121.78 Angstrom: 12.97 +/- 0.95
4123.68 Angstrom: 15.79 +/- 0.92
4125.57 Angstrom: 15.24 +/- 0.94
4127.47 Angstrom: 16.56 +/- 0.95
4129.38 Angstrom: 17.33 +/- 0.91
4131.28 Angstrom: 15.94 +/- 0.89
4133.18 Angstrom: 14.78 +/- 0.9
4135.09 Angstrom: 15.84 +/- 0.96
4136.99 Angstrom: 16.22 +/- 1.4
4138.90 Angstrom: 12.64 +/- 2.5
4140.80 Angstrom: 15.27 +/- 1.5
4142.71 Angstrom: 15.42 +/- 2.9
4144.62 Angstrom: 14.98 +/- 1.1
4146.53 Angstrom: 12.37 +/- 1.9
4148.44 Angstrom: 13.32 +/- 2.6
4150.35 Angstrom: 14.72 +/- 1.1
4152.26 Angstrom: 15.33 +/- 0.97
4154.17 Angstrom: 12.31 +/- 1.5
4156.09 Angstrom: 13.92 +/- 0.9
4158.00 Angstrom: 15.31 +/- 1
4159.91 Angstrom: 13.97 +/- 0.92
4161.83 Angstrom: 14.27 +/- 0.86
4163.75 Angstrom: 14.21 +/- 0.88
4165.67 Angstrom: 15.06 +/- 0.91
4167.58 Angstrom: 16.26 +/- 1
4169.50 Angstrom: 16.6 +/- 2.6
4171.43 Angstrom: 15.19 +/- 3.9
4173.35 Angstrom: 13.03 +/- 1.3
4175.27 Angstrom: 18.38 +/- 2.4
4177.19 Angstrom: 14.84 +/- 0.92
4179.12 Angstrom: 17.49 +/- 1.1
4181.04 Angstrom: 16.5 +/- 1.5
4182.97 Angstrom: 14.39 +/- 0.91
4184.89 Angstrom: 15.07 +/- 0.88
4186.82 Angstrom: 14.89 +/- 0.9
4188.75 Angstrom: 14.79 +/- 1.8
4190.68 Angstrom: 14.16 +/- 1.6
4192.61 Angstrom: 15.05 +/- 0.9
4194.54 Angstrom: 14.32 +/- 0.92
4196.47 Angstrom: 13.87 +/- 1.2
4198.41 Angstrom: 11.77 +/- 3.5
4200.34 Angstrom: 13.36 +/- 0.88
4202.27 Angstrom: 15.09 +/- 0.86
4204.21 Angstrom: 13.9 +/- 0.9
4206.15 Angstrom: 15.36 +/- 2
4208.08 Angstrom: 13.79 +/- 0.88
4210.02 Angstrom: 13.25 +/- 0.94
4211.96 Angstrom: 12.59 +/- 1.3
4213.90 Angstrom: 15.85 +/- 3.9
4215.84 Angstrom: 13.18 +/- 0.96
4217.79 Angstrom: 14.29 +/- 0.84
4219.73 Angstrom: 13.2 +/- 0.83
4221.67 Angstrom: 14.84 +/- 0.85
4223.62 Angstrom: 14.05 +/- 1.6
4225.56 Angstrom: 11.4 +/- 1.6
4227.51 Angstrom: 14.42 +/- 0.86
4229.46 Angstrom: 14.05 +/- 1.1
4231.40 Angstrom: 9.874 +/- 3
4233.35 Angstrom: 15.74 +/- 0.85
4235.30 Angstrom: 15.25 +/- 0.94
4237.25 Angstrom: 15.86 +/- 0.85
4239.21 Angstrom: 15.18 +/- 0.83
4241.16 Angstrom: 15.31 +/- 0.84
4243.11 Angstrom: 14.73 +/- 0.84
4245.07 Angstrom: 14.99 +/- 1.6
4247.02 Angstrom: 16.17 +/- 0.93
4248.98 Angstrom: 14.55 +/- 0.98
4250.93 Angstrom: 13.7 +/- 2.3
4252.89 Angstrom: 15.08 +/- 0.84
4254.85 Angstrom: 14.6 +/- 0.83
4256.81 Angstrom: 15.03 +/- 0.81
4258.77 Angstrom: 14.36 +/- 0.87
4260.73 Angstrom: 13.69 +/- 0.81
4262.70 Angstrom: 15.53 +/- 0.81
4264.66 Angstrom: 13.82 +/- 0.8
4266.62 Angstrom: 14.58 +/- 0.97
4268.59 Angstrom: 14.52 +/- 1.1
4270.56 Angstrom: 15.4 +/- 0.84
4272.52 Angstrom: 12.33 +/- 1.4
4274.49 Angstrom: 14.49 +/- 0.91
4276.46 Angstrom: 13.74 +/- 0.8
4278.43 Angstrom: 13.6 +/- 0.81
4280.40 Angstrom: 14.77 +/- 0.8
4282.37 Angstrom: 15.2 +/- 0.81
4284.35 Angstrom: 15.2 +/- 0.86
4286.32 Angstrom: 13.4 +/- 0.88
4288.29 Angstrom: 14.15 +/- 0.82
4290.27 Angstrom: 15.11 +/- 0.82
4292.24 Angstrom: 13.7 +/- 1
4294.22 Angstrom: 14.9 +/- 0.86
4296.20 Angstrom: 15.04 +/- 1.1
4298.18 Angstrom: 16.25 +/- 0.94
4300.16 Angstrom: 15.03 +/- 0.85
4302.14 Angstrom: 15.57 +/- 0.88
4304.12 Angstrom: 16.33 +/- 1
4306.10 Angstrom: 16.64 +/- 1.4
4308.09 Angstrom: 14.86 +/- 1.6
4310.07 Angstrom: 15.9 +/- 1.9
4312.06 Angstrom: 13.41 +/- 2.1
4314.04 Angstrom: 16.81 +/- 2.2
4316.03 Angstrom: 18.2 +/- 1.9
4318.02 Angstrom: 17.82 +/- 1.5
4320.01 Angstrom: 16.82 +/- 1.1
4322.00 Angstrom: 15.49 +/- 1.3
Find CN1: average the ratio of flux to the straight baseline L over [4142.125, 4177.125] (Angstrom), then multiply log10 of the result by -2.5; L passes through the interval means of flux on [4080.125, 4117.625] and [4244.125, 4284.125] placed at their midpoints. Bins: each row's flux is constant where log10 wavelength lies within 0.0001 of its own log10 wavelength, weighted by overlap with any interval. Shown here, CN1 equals 0.12 mag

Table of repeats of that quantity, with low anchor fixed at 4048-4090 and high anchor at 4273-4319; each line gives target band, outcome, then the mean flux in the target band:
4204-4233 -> 0.13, 13.6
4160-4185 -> 0.01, 15.4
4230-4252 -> 0.05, 14.7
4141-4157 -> 0.11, 14.1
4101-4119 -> -0.15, 18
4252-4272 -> 0.05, 14.6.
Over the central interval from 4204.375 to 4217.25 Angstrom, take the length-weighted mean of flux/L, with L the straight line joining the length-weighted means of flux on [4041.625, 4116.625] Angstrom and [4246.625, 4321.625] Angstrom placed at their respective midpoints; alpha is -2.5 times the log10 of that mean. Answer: 0.11 mag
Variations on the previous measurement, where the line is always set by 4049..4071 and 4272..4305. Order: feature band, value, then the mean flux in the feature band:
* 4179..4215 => 0.05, 14.4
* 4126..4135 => -0.04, 16.1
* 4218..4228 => 0.11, 13.6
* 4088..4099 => -0.14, 17.7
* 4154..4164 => 0.09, 14.1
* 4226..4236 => 0.09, 13.7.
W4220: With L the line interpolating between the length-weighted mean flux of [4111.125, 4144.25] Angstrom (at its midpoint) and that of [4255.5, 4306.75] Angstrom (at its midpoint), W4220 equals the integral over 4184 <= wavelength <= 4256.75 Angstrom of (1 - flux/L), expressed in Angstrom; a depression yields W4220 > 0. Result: 4.27 Angstrom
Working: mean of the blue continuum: 15.9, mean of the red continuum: 14.7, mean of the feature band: 14.3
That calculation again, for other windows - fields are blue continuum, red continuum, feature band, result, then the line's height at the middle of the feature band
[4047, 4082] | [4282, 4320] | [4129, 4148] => 0.8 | 15.6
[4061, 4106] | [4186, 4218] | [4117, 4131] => 0.0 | 16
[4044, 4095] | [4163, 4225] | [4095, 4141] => -4.7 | 15.3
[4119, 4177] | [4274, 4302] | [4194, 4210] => 1.1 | 14.9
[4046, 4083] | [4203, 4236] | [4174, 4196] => -1.8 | 14.2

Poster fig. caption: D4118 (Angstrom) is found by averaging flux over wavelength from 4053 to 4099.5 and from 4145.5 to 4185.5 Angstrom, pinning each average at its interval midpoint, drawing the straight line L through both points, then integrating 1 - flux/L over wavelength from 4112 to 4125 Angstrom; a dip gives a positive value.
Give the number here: -0.5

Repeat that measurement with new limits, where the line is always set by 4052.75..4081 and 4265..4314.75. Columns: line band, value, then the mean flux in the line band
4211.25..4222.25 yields 0.8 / 14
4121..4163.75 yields 2.1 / 14.7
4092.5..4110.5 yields -3.3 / 18.6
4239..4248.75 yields -0.1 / 15.2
